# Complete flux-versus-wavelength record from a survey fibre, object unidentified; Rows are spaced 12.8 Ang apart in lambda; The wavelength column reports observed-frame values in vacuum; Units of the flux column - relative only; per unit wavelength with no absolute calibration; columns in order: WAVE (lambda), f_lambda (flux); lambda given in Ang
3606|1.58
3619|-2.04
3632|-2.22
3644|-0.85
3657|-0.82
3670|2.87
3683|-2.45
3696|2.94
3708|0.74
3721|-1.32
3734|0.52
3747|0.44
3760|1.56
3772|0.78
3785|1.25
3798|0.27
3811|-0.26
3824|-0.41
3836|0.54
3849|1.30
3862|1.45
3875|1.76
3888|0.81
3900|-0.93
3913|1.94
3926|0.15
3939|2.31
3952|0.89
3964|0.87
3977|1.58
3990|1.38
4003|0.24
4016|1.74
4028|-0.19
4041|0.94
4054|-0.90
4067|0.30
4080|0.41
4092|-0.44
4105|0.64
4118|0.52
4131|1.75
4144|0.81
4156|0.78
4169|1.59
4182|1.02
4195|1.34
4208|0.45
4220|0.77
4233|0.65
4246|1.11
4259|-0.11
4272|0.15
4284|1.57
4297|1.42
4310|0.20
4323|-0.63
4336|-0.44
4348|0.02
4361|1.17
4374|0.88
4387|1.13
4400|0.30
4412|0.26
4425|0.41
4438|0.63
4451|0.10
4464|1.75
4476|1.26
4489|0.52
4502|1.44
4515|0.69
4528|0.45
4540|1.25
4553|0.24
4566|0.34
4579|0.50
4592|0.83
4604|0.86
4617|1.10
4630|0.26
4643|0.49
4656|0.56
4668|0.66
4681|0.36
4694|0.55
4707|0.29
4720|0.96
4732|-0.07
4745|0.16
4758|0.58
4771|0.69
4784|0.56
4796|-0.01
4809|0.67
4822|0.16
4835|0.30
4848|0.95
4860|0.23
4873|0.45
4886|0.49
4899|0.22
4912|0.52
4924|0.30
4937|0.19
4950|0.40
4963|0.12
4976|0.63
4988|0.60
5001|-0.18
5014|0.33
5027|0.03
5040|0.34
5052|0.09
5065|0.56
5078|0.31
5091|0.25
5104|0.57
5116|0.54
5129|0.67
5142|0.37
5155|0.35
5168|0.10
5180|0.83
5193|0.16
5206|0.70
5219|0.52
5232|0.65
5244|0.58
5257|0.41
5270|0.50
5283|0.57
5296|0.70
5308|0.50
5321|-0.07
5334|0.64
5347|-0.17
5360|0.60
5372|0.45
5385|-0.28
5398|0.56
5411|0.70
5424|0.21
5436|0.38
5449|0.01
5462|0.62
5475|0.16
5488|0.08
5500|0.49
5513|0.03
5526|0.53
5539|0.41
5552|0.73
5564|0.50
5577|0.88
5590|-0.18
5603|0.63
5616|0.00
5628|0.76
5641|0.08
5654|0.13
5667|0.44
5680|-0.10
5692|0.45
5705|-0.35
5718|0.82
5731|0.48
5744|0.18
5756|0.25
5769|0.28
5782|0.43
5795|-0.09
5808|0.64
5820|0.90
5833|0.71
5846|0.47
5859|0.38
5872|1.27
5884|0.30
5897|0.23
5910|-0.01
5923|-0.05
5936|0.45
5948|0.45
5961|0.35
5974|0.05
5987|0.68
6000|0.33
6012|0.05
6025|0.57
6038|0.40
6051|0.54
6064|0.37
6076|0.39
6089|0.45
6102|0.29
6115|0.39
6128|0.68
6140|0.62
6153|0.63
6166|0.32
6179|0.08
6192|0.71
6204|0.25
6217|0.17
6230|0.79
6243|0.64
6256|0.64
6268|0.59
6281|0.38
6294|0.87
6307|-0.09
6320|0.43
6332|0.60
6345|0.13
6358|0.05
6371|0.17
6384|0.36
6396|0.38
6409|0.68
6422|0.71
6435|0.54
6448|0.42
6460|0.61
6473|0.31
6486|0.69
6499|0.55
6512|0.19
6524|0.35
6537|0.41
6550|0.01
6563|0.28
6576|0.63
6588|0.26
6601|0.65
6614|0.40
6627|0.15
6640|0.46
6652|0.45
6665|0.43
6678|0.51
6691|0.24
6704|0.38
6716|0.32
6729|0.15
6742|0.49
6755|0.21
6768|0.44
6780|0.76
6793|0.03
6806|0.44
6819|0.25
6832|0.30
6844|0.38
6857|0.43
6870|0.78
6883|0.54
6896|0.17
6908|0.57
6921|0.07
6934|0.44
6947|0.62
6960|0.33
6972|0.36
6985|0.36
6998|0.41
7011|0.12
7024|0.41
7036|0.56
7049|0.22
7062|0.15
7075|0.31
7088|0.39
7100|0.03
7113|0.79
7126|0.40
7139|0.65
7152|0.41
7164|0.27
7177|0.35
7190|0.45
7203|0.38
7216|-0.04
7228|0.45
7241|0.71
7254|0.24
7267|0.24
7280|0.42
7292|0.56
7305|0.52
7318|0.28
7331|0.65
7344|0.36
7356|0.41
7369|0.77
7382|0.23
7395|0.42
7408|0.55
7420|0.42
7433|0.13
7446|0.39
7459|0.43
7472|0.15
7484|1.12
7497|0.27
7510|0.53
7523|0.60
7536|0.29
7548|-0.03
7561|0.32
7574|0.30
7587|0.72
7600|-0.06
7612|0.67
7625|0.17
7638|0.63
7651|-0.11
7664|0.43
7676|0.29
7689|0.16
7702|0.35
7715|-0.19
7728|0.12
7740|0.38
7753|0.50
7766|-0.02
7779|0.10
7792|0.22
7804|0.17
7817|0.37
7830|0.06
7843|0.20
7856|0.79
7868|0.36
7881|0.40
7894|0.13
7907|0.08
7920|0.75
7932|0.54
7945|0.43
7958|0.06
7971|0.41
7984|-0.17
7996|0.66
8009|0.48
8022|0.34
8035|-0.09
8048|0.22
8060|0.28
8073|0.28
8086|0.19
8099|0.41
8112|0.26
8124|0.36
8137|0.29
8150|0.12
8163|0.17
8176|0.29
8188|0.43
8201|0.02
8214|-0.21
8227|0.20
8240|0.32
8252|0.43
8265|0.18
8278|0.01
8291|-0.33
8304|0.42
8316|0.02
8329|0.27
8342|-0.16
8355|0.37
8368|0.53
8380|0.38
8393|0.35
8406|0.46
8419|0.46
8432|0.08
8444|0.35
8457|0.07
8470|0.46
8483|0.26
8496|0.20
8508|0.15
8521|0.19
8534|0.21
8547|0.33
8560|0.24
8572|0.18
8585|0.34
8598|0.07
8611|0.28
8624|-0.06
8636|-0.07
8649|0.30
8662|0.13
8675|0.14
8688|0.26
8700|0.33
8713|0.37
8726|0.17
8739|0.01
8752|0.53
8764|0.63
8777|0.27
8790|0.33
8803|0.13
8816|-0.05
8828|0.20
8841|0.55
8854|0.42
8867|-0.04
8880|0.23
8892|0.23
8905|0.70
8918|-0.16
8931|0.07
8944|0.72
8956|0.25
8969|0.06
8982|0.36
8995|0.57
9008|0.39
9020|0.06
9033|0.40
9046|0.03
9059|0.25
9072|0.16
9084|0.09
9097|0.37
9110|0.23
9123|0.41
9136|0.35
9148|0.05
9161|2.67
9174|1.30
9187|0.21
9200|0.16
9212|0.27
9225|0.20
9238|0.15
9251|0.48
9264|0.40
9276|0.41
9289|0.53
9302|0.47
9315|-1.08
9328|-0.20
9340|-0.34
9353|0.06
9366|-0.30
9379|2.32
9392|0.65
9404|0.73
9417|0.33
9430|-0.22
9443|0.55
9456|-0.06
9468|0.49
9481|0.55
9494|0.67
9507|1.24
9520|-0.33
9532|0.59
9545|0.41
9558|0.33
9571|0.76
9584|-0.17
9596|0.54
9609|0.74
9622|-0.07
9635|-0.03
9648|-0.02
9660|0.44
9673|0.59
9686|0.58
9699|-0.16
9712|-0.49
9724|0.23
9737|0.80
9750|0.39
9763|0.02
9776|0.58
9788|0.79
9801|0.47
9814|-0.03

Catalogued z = 1.46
